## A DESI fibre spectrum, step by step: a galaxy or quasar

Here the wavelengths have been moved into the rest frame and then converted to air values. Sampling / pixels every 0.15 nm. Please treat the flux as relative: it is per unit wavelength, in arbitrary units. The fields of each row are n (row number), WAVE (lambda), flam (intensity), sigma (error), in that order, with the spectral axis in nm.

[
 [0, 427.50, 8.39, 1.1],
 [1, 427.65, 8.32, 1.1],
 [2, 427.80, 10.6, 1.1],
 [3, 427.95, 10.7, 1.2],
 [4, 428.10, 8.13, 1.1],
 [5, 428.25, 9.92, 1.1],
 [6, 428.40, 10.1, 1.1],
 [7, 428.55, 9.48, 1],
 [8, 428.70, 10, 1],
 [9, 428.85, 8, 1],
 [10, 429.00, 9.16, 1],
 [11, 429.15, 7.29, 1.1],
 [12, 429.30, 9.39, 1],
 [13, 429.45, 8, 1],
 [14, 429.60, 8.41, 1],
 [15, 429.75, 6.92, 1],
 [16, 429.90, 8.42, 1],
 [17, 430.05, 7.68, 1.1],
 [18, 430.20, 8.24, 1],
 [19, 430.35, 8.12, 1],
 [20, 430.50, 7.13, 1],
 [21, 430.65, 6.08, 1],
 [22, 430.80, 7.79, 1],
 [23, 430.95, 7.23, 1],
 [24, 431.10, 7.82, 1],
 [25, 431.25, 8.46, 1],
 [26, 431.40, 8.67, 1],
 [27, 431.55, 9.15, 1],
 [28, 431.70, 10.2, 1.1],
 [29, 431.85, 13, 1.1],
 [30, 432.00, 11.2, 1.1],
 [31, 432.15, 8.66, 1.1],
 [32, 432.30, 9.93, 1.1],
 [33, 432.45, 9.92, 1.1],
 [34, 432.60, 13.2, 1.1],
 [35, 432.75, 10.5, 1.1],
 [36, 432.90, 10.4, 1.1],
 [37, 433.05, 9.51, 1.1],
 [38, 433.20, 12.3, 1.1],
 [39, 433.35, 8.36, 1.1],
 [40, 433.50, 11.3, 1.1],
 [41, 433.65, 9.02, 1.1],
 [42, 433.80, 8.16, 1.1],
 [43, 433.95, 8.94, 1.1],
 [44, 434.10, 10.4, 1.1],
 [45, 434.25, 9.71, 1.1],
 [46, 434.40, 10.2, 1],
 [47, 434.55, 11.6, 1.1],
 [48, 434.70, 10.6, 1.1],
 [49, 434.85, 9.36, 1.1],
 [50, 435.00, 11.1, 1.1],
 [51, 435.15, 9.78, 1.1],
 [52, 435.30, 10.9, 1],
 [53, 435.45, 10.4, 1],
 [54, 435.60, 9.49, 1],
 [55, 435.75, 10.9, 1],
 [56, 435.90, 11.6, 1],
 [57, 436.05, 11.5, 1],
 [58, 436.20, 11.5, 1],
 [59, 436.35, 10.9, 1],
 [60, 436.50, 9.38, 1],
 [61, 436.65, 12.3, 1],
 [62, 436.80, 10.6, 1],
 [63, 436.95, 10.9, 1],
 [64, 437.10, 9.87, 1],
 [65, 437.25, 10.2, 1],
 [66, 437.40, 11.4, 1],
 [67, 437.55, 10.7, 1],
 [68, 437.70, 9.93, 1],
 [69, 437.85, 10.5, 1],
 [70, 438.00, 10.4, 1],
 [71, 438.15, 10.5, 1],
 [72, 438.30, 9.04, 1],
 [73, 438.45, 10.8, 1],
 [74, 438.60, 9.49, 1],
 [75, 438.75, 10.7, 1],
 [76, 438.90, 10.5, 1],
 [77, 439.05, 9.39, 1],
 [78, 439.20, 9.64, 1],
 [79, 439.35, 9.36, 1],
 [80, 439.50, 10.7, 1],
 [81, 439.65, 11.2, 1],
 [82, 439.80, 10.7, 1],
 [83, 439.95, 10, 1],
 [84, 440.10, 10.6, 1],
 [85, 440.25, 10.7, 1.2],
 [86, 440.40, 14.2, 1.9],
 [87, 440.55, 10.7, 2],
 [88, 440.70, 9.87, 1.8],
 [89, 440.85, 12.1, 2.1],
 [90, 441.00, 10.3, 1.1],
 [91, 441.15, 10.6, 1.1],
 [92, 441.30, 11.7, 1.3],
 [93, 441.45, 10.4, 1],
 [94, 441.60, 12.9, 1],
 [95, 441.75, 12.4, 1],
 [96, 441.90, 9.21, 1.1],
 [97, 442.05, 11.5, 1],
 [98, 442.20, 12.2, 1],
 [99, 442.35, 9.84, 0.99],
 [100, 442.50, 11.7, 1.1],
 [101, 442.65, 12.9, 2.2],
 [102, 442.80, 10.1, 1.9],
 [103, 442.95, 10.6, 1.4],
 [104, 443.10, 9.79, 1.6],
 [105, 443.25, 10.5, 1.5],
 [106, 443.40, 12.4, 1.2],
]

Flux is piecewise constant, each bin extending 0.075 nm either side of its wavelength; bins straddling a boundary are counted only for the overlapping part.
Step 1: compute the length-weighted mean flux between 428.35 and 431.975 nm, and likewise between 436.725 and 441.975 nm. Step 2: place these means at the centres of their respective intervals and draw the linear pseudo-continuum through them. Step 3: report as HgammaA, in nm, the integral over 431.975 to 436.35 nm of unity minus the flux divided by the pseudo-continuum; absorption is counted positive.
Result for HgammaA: -0.417 nm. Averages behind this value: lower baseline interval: 8.56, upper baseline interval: 10.6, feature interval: 10.4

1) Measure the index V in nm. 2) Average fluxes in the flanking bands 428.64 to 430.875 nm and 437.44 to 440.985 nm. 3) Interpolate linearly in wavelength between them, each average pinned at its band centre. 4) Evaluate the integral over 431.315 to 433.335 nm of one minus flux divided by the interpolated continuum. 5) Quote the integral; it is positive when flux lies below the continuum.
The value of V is -0.40 nm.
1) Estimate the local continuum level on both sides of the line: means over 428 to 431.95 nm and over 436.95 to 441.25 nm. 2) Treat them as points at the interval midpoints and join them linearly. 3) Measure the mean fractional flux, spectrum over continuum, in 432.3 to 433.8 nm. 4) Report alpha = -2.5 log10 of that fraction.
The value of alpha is -0.12 mag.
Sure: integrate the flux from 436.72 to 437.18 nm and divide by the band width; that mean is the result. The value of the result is 10.5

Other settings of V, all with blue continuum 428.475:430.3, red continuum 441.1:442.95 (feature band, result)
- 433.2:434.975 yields -0.09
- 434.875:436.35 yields -0.14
